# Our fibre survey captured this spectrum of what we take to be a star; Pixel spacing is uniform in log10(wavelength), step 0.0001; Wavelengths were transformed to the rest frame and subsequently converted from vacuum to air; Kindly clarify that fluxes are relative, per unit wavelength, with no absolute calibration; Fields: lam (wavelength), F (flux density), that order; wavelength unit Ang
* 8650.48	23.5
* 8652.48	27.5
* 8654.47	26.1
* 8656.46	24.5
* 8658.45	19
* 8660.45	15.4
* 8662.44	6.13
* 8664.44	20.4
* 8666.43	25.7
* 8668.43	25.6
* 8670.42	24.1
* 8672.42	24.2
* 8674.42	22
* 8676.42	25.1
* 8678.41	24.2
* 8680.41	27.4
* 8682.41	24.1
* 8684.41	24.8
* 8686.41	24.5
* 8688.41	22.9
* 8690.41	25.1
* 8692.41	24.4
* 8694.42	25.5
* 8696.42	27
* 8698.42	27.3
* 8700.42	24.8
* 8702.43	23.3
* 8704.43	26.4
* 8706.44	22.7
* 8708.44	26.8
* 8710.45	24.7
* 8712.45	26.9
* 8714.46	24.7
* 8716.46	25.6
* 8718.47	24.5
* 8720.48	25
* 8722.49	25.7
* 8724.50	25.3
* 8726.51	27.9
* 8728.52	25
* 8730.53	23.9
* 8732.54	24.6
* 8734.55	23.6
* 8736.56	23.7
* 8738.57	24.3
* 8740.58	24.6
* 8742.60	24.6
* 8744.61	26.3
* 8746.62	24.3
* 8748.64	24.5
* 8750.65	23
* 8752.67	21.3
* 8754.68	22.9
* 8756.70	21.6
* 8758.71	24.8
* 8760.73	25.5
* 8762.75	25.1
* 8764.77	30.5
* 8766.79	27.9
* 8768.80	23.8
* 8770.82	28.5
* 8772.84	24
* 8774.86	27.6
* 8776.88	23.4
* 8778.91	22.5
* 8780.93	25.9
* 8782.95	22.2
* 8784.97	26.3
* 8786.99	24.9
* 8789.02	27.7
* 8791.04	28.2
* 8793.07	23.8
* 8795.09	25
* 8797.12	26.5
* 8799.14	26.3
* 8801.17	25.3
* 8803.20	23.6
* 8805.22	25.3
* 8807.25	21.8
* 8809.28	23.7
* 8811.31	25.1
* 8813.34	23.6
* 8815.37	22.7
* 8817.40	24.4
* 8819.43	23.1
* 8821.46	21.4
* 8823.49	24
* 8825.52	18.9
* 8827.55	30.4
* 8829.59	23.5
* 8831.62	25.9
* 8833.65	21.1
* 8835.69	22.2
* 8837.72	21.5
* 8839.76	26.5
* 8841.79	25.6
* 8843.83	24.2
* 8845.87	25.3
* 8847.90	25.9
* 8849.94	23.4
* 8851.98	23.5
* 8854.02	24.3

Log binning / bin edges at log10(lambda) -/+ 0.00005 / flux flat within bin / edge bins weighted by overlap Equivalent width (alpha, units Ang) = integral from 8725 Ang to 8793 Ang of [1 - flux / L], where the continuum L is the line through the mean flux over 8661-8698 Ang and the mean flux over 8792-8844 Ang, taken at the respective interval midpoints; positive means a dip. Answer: -3.4 Ang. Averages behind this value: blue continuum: 23.5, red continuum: 24.1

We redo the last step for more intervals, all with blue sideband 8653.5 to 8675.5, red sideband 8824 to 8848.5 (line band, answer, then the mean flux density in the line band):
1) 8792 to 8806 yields -0.9 Ang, 25.1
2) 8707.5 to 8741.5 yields -4.4 Ang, 25.1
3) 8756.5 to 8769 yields -1.7 Ang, 26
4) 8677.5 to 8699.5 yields -3.6 Ang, 25.2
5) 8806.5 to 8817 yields 0.1 Ang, 23.5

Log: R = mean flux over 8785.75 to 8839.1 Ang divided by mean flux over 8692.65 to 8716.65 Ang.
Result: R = 1.0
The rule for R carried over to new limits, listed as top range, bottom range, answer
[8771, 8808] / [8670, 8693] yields 1.03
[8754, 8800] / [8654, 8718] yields 1.07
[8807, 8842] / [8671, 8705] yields 0.95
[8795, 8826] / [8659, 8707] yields 1.02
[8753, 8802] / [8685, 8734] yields 1.01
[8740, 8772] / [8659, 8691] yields 1.11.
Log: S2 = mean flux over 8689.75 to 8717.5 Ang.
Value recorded 25.4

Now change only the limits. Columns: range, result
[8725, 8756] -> 24.3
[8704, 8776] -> 25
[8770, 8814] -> 25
